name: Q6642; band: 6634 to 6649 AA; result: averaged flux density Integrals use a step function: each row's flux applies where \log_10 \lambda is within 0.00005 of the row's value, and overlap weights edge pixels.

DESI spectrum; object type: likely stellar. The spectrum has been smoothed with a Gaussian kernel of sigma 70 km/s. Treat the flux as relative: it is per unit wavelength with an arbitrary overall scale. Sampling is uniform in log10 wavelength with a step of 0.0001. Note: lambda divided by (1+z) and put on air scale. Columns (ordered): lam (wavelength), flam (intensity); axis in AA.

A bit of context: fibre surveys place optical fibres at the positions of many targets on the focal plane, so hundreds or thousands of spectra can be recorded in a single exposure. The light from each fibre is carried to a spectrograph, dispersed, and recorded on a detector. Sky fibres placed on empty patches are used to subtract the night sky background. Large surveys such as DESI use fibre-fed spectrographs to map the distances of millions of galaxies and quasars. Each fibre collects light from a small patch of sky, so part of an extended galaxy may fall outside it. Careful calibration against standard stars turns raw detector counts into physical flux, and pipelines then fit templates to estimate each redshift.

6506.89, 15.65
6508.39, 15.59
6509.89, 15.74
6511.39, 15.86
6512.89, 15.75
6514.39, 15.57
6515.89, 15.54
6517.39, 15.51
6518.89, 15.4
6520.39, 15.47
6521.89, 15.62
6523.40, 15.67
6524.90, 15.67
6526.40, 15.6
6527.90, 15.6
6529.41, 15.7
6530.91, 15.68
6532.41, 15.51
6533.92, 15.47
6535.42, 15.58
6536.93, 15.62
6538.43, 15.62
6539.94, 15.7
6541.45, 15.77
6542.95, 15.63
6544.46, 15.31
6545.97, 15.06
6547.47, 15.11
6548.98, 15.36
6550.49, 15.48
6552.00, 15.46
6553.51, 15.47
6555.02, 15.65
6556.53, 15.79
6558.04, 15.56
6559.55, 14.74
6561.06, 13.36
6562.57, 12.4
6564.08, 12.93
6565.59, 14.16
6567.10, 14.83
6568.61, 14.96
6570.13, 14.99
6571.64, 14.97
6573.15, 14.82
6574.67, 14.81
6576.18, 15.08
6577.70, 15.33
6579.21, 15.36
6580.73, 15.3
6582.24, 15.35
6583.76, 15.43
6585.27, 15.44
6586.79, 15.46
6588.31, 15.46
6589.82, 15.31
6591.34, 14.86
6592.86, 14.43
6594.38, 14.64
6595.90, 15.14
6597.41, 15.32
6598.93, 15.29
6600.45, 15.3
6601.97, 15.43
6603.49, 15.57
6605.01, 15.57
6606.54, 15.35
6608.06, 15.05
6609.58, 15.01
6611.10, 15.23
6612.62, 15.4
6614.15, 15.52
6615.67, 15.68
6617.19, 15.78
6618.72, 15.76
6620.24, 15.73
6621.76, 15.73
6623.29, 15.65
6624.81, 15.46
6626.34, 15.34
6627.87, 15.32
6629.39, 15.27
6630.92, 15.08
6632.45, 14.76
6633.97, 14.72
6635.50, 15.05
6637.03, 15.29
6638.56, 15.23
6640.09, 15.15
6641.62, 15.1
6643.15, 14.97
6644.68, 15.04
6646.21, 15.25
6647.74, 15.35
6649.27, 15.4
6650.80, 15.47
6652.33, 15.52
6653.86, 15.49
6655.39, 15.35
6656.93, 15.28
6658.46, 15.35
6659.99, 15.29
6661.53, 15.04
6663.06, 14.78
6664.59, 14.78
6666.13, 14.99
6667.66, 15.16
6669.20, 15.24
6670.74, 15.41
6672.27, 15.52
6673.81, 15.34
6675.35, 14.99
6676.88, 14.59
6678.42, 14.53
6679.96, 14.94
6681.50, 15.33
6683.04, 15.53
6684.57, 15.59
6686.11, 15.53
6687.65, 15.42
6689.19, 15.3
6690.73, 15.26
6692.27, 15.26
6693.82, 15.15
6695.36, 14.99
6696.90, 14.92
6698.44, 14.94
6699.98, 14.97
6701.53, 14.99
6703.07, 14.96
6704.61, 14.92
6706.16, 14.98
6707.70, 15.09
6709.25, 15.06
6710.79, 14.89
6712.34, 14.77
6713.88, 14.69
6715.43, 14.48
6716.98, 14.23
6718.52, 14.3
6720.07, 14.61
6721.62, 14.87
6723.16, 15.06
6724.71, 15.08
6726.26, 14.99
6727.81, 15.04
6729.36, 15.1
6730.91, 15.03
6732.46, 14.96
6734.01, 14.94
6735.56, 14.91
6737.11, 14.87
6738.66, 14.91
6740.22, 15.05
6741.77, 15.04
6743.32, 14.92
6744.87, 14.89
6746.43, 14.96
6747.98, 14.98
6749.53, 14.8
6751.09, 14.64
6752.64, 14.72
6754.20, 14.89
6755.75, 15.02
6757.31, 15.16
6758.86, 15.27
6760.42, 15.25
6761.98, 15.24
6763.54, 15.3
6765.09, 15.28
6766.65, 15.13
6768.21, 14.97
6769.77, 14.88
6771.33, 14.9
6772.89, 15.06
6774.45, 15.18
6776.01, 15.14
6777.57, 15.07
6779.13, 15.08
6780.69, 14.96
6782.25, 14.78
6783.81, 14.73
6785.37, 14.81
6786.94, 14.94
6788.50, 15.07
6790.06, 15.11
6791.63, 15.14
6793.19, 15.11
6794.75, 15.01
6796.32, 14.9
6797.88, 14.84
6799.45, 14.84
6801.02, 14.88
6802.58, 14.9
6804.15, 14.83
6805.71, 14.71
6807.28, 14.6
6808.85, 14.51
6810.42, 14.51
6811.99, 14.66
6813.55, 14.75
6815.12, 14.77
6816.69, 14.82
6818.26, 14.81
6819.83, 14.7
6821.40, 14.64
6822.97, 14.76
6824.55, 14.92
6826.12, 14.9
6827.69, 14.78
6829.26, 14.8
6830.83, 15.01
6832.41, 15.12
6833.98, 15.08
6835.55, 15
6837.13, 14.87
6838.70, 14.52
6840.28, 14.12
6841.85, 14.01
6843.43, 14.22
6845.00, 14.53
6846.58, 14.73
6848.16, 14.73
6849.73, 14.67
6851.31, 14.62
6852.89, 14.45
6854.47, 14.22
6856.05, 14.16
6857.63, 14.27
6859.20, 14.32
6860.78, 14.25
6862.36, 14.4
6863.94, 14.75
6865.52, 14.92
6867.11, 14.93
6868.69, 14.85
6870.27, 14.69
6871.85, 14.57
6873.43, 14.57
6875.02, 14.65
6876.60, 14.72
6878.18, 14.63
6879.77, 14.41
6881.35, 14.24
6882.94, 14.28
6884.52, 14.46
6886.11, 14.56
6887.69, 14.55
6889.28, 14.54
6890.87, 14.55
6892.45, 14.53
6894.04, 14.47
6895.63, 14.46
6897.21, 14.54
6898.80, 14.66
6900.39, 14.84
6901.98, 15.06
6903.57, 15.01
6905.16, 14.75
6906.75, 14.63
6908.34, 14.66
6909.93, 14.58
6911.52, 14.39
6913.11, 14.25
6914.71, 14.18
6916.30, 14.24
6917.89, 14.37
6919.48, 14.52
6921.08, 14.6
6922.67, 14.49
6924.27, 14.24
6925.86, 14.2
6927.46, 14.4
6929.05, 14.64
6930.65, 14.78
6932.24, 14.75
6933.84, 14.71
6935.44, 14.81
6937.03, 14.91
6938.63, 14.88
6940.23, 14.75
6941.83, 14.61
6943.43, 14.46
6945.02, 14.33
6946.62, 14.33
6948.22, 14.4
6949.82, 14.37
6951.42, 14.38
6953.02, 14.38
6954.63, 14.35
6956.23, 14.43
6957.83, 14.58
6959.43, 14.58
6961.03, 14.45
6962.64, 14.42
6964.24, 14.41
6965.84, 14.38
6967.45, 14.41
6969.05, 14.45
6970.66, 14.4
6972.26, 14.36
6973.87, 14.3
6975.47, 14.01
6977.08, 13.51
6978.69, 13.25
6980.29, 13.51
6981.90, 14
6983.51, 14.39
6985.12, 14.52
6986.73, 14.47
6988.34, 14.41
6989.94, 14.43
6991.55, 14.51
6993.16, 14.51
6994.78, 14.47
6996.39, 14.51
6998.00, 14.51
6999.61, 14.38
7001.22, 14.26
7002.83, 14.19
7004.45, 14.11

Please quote 15.1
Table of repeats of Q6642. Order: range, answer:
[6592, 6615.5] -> 15.2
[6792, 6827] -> 14.8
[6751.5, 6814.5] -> 15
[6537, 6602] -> 15.1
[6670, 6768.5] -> 15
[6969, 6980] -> 14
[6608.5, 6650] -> 15.3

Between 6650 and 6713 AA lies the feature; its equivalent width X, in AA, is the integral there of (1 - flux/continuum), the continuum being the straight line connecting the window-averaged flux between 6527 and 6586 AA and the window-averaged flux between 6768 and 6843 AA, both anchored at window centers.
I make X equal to -0.7 AA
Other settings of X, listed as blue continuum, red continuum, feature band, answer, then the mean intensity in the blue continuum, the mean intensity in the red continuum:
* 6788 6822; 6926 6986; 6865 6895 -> 0.1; 14.8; 14.4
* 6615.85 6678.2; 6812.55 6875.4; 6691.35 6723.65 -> 0.4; 15.2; 14.6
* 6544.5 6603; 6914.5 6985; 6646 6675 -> -0.8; 15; 14.4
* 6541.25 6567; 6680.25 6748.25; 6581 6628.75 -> -1.4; 14.9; 15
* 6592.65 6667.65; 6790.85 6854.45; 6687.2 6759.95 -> 0.3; 15.3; 14.7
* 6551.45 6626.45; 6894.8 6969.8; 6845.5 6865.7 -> 0.2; 15.1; 14.5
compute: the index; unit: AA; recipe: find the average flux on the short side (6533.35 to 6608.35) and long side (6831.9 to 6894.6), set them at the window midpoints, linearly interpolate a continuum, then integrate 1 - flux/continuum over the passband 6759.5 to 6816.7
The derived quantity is -0.9 AA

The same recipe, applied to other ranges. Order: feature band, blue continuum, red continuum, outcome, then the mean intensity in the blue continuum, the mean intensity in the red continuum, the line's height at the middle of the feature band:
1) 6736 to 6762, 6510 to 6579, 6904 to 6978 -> -0.24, 15.2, 14.5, 14.8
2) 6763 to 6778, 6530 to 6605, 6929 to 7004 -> -0.33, 15.1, 14.4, 14.8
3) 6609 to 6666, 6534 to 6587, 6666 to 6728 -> -0.89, 15.1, 15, 15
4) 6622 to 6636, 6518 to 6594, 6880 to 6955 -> -0.14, 15.2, 14.5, 15.1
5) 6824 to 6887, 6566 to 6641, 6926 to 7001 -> 0.25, 15.2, 14.4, 14.7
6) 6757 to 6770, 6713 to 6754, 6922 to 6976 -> -0.33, 14.8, 14.5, 14.8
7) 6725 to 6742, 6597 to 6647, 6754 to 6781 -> 0.19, 15.3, 15.1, 15.2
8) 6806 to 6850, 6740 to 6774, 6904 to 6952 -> 0.34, 15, 14.5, 14.8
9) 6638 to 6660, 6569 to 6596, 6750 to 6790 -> -0.30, 15.1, 15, 15.1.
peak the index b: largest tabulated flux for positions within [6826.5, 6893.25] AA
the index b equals 15.12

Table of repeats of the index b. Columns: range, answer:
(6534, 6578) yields 15.79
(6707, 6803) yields 15.3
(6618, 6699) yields 15.76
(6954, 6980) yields 14.58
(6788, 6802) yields 15.14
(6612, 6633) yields 15.78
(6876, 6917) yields 15.06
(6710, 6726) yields 15.08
